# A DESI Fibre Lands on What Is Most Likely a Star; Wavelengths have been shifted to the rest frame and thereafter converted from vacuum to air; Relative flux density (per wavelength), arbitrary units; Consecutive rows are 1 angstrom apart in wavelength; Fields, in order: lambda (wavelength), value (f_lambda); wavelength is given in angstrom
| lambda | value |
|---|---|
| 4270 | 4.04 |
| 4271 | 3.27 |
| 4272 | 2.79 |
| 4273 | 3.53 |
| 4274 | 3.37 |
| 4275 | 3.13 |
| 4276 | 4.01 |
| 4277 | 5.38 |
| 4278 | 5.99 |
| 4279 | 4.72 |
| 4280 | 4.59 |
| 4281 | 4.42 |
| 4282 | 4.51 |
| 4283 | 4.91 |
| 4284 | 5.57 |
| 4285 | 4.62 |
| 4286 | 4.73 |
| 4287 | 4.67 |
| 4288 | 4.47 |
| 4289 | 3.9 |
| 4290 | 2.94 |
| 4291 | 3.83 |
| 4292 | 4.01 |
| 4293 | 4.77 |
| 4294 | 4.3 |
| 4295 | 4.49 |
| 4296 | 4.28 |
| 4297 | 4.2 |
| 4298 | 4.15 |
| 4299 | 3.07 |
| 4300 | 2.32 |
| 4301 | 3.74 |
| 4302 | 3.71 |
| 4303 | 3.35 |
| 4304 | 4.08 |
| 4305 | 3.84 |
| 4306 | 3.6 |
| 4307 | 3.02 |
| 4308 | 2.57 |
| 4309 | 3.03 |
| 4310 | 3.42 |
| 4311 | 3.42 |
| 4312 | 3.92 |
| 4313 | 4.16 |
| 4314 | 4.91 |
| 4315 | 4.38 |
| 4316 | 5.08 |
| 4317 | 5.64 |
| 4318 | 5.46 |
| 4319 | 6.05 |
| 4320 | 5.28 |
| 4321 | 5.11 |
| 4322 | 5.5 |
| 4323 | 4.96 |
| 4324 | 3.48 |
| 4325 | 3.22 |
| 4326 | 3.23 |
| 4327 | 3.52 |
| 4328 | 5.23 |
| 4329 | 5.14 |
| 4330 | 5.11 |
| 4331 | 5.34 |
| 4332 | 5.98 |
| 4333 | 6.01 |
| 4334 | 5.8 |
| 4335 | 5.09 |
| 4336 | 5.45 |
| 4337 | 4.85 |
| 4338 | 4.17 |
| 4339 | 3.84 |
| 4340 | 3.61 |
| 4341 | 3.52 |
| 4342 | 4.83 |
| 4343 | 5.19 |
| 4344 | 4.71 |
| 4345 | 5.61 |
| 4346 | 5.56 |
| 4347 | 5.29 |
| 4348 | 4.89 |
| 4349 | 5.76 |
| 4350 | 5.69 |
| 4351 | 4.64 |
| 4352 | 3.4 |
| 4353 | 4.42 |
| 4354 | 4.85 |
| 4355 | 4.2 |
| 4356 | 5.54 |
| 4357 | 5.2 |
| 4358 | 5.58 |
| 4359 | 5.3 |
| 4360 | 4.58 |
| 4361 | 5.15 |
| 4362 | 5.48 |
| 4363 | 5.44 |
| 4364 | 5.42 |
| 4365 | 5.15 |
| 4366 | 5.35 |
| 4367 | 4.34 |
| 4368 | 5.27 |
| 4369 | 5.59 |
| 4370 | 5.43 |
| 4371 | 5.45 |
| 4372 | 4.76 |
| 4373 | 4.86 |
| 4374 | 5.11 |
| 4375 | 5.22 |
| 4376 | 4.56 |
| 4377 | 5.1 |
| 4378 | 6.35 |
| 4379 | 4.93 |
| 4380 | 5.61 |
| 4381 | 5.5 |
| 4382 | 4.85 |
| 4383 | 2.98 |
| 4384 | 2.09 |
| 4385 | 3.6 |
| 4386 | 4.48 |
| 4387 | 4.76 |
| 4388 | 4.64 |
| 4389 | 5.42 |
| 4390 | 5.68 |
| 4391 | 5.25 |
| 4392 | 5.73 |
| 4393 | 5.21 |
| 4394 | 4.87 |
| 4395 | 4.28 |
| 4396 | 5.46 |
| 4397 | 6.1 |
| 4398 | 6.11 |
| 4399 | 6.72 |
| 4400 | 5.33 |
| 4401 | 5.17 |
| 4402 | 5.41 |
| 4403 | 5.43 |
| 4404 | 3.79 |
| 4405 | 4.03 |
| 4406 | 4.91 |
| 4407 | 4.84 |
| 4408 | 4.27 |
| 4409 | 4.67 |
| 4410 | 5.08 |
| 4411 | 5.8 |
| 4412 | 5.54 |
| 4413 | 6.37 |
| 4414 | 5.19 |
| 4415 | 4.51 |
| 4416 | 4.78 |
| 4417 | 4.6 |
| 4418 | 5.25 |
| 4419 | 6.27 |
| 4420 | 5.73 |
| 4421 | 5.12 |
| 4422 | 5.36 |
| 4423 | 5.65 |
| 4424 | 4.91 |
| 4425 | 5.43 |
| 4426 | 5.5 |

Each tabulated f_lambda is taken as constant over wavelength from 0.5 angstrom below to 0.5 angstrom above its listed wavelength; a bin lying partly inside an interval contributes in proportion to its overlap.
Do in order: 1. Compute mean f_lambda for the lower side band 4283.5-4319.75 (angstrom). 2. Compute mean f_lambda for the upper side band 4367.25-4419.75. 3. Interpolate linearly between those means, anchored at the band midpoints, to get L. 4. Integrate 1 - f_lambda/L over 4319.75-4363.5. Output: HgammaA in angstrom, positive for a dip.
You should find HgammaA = -3.4 angstrom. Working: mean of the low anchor 4.11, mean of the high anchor 5.06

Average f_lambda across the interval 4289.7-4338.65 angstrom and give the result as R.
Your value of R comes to 4.33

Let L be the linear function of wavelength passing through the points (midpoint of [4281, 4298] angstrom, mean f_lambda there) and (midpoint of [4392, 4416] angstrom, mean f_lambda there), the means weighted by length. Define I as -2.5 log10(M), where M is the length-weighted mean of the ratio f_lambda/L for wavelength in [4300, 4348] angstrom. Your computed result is 0.033 mag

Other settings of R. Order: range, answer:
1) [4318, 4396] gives 4.92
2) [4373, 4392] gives 4.81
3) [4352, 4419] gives 5.04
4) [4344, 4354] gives 5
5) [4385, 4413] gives 5.14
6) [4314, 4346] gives 4.86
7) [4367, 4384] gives 4.99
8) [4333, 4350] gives 4.94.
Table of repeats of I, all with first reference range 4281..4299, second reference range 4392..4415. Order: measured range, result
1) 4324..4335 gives -0.04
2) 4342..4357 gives -0.04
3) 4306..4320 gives 0.07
